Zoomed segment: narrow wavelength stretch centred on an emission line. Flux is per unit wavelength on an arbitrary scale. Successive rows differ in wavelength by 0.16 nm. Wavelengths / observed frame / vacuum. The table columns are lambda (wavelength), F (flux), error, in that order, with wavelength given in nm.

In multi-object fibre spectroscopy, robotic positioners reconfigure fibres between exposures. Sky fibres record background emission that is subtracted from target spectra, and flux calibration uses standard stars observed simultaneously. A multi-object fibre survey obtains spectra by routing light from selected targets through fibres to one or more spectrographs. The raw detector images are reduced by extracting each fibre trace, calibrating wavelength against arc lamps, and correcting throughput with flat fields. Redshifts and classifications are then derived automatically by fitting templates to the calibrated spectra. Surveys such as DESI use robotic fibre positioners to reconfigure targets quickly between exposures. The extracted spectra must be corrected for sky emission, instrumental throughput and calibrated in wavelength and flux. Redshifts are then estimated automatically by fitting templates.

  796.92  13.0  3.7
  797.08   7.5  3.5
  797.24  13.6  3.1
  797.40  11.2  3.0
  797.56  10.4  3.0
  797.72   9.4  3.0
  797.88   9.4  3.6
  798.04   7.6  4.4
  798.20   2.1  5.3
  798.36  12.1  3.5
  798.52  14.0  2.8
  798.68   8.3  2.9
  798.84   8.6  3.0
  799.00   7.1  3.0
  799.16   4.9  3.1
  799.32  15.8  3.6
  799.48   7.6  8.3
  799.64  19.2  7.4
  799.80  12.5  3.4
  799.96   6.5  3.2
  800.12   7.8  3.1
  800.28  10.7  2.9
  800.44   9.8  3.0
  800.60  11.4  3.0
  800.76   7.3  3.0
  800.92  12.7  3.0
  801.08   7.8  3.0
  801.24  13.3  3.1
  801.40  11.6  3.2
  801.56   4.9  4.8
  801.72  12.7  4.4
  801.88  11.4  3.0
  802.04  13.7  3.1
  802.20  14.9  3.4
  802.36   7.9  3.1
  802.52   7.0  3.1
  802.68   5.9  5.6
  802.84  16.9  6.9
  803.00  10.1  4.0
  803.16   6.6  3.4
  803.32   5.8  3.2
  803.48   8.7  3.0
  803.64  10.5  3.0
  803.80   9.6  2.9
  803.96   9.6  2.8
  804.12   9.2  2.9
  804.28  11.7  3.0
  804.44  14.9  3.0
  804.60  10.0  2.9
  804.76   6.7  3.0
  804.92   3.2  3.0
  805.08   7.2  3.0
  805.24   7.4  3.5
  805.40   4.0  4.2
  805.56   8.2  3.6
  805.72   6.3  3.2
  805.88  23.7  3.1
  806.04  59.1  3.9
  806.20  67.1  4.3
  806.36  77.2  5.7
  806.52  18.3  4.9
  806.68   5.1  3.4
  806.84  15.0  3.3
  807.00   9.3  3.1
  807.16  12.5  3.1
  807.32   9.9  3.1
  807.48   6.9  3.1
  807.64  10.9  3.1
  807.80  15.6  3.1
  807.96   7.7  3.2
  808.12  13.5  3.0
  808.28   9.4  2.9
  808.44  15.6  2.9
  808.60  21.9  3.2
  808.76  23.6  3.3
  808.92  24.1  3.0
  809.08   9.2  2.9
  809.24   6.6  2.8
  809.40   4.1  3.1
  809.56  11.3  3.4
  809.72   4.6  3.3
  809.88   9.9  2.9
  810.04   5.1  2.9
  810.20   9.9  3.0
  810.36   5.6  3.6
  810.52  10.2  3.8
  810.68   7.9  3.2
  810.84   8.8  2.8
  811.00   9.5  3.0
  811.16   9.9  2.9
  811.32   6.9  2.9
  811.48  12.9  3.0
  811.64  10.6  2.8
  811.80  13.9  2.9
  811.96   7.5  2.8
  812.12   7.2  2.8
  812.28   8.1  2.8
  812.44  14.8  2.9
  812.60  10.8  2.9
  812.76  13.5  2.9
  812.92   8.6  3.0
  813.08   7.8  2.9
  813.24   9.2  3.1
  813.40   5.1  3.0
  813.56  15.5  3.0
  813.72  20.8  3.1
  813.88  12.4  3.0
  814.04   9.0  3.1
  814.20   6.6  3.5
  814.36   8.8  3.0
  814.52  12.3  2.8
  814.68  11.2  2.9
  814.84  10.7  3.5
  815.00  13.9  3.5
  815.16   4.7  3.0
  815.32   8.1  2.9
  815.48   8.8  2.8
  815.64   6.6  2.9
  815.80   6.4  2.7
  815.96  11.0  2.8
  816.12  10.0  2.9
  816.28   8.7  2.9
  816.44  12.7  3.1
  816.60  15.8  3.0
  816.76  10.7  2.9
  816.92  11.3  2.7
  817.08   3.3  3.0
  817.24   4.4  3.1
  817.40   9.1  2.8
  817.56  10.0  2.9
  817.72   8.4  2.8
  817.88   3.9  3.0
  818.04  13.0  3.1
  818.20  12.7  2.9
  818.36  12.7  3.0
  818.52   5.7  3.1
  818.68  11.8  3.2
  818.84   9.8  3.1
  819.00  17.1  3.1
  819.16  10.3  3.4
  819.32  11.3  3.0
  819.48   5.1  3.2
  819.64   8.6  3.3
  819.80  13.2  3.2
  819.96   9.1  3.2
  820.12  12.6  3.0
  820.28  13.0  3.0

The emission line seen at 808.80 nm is [N II] 6583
